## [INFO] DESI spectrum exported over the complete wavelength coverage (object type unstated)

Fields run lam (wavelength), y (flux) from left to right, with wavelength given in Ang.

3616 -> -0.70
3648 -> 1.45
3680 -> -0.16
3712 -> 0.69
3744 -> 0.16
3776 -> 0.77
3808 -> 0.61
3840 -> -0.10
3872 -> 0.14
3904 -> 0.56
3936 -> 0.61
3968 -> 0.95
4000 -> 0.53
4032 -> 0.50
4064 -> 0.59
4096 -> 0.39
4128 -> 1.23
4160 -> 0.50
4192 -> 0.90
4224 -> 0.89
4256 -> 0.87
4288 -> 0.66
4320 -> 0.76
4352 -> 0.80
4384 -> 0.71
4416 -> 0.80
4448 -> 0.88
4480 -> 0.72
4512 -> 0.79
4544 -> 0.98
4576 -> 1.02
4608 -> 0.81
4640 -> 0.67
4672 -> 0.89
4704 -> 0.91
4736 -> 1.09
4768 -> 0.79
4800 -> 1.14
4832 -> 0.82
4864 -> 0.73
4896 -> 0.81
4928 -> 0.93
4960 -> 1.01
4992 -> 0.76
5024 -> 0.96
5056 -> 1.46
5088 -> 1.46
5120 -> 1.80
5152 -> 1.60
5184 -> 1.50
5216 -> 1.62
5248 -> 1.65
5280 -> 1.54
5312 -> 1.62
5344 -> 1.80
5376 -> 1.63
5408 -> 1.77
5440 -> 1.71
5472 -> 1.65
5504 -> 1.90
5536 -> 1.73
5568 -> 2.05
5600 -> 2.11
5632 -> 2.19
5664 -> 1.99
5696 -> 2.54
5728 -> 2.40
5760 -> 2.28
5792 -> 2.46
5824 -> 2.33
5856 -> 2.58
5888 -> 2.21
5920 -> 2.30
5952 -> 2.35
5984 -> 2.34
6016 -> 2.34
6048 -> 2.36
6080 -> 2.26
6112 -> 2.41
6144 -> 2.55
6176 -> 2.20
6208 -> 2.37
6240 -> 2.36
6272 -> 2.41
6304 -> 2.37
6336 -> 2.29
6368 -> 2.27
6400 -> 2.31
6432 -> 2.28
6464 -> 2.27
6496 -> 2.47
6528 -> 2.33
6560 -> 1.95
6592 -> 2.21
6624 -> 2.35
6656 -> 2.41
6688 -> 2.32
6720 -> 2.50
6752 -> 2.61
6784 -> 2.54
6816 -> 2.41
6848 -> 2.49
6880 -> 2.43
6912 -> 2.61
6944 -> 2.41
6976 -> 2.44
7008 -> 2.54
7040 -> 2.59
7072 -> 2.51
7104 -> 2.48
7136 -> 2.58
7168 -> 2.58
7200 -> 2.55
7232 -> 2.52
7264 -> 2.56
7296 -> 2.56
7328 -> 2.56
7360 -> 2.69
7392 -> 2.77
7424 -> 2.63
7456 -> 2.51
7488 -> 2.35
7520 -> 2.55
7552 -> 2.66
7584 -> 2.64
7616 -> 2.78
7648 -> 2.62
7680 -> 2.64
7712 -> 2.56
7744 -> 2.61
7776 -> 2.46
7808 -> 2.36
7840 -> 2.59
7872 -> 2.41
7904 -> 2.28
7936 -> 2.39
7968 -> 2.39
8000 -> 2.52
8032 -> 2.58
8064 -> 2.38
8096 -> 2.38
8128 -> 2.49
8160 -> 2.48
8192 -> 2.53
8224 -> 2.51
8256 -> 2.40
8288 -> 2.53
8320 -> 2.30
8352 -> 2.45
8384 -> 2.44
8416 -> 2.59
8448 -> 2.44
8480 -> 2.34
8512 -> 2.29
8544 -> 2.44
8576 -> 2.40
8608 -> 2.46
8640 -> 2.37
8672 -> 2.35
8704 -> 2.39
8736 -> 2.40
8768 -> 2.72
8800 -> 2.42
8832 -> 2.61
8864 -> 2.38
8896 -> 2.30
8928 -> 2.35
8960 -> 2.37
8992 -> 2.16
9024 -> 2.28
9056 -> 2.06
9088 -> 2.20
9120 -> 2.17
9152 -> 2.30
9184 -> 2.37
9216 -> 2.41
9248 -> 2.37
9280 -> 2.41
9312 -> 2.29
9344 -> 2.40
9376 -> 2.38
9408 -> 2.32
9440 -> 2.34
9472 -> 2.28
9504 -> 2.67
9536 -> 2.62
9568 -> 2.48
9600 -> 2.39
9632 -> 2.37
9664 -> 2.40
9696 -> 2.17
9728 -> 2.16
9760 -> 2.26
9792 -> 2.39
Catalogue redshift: 0.27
